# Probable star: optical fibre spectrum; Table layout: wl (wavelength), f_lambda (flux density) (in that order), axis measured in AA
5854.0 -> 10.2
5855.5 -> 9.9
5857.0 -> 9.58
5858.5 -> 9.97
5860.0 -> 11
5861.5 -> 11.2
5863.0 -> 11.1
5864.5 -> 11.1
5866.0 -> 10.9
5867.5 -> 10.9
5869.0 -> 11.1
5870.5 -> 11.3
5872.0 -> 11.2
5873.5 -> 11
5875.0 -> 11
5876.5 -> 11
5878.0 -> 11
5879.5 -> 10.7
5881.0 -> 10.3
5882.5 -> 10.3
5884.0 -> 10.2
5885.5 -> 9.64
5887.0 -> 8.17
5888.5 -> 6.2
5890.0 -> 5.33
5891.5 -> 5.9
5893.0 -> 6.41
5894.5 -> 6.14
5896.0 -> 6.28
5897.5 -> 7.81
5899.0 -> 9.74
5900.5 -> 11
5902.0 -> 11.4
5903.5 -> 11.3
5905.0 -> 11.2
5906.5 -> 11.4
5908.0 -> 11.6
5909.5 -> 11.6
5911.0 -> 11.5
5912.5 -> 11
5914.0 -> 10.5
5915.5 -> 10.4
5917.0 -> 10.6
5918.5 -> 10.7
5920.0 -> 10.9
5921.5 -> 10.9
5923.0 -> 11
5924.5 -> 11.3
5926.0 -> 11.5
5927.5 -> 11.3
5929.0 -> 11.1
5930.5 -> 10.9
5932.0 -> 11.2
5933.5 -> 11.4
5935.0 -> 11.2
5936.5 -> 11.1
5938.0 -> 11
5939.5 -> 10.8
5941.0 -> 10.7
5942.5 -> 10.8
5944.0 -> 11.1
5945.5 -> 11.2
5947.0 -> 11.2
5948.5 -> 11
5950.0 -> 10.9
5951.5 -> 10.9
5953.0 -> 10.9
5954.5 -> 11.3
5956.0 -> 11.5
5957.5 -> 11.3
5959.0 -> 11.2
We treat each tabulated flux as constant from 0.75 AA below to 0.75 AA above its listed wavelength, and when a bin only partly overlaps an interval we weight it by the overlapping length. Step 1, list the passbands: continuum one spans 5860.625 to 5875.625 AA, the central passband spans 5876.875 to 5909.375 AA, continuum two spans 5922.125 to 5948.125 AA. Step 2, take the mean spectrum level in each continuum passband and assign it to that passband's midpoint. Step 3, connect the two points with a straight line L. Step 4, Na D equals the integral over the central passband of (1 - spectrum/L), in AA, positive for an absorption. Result 5.5 AA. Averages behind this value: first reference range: 11.1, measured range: 9.21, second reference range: 11.1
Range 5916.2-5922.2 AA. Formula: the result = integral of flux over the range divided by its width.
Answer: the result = 10.8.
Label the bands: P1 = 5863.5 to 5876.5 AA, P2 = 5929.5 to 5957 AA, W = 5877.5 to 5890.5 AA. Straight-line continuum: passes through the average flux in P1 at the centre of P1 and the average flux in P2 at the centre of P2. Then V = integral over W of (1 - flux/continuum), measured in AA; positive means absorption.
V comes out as 2.3 AA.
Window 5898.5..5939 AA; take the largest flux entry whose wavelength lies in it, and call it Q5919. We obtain 11.6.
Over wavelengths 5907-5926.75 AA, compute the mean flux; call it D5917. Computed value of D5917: 11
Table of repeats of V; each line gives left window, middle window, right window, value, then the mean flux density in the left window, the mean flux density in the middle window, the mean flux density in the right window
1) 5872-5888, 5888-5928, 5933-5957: 3.1 AA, 10.3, 9.82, 11.1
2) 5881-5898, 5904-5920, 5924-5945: -2.9 AA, 7.61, 11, 11.1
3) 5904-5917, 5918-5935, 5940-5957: 0.0 AA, 11.1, 11.1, 11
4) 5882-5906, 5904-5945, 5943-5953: -4.7 AA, 8.58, 11.1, 11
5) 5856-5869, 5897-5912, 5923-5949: 0.0 AA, 10.7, 10.9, 11.1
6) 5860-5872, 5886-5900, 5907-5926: 5.1 AA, 11.1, 7.01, 11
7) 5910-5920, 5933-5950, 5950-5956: -0.1 AA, 10.8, 11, 11.1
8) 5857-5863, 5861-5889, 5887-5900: -4.8 AA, 10.6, 10.5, 6.89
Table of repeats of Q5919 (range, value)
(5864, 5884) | 11.3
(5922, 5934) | 11.5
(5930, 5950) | 11.4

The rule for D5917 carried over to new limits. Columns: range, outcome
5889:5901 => 7.23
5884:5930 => 9.81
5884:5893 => 7.26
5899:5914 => 11.2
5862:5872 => 11.1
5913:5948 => 11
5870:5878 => 11.1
